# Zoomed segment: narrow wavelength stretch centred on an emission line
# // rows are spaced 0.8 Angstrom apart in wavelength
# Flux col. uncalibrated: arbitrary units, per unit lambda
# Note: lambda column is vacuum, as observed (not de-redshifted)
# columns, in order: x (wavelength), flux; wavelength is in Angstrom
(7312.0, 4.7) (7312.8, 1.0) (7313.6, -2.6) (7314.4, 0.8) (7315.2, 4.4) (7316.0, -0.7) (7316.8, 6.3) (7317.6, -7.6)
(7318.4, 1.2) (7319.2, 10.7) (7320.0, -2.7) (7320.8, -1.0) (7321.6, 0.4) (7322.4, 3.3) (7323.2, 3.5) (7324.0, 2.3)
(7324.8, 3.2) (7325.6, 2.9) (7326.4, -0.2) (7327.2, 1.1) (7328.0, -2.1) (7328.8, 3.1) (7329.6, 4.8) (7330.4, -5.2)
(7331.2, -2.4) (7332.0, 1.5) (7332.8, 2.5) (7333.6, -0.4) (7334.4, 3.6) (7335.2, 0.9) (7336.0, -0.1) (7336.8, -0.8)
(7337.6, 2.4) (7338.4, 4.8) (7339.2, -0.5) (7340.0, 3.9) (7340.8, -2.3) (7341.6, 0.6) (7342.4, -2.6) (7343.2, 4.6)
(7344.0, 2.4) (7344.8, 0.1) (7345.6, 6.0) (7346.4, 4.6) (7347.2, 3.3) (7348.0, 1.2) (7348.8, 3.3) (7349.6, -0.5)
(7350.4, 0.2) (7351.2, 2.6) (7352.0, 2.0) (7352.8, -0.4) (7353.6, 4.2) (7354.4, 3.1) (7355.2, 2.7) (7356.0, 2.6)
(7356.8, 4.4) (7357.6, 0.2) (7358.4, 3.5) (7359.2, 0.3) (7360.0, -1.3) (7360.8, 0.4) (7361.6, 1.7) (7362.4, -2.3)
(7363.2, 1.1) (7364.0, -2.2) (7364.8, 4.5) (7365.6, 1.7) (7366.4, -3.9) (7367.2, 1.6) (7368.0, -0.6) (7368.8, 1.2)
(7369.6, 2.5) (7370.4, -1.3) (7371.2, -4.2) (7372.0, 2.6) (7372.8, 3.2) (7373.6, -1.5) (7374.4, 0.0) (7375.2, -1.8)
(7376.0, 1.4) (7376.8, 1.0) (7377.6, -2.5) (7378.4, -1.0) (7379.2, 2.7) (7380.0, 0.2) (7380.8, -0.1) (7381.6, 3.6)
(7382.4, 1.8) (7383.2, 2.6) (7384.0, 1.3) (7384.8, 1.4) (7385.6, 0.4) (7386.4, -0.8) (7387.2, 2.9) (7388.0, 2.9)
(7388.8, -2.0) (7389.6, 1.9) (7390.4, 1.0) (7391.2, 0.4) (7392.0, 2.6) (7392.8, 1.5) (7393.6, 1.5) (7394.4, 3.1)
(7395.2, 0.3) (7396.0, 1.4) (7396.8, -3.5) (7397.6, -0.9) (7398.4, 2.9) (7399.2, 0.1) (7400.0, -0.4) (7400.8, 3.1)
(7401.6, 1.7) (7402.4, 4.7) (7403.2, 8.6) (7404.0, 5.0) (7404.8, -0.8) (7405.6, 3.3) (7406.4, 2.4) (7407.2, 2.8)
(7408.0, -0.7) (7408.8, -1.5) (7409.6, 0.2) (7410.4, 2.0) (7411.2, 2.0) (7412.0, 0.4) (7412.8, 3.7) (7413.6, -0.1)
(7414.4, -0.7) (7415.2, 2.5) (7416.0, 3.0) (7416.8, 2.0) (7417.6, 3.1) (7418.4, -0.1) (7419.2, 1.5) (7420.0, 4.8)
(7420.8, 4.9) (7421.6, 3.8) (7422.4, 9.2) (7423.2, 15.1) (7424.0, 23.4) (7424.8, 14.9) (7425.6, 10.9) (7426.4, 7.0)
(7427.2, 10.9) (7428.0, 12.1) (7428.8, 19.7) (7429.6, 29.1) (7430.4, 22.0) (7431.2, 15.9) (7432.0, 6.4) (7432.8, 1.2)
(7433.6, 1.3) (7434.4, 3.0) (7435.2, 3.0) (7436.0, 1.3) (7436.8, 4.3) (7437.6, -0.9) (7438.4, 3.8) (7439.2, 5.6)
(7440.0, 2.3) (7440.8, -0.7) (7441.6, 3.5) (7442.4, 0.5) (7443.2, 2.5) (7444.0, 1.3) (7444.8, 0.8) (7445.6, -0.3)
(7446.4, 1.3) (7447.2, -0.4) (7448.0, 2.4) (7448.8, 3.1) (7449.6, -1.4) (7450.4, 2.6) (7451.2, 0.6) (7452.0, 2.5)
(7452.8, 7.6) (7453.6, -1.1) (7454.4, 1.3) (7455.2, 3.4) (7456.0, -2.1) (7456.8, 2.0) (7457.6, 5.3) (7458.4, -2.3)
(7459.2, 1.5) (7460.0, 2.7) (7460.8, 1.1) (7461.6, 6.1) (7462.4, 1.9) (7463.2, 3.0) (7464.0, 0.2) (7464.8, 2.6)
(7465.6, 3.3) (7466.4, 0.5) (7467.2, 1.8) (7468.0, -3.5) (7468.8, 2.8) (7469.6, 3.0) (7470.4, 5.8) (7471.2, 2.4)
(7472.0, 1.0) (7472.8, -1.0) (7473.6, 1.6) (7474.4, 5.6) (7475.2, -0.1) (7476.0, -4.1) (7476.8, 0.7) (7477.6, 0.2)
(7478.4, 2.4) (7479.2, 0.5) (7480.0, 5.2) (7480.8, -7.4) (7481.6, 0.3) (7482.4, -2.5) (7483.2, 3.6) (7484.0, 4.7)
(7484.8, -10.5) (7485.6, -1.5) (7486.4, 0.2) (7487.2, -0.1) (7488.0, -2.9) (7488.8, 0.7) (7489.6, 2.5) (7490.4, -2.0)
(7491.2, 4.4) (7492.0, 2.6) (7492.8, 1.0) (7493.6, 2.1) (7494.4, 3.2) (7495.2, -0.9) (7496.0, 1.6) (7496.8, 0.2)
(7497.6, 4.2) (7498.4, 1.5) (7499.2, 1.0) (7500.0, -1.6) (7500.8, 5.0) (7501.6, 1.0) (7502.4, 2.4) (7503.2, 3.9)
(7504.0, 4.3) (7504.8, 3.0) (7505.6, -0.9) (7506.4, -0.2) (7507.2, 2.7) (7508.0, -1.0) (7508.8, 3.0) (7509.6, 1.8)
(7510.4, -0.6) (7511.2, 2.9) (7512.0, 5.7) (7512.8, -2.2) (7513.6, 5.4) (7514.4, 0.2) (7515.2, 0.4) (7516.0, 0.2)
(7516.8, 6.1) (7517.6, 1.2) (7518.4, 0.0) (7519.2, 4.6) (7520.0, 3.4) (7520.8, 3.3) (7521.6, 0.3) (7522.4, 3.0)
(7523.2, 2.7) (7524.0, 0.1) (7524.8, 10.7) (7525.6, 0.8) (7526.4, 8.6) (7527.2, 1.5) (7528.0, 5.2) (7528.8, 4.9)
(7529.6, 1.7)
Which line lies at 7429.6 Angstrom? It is [O II] 3727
